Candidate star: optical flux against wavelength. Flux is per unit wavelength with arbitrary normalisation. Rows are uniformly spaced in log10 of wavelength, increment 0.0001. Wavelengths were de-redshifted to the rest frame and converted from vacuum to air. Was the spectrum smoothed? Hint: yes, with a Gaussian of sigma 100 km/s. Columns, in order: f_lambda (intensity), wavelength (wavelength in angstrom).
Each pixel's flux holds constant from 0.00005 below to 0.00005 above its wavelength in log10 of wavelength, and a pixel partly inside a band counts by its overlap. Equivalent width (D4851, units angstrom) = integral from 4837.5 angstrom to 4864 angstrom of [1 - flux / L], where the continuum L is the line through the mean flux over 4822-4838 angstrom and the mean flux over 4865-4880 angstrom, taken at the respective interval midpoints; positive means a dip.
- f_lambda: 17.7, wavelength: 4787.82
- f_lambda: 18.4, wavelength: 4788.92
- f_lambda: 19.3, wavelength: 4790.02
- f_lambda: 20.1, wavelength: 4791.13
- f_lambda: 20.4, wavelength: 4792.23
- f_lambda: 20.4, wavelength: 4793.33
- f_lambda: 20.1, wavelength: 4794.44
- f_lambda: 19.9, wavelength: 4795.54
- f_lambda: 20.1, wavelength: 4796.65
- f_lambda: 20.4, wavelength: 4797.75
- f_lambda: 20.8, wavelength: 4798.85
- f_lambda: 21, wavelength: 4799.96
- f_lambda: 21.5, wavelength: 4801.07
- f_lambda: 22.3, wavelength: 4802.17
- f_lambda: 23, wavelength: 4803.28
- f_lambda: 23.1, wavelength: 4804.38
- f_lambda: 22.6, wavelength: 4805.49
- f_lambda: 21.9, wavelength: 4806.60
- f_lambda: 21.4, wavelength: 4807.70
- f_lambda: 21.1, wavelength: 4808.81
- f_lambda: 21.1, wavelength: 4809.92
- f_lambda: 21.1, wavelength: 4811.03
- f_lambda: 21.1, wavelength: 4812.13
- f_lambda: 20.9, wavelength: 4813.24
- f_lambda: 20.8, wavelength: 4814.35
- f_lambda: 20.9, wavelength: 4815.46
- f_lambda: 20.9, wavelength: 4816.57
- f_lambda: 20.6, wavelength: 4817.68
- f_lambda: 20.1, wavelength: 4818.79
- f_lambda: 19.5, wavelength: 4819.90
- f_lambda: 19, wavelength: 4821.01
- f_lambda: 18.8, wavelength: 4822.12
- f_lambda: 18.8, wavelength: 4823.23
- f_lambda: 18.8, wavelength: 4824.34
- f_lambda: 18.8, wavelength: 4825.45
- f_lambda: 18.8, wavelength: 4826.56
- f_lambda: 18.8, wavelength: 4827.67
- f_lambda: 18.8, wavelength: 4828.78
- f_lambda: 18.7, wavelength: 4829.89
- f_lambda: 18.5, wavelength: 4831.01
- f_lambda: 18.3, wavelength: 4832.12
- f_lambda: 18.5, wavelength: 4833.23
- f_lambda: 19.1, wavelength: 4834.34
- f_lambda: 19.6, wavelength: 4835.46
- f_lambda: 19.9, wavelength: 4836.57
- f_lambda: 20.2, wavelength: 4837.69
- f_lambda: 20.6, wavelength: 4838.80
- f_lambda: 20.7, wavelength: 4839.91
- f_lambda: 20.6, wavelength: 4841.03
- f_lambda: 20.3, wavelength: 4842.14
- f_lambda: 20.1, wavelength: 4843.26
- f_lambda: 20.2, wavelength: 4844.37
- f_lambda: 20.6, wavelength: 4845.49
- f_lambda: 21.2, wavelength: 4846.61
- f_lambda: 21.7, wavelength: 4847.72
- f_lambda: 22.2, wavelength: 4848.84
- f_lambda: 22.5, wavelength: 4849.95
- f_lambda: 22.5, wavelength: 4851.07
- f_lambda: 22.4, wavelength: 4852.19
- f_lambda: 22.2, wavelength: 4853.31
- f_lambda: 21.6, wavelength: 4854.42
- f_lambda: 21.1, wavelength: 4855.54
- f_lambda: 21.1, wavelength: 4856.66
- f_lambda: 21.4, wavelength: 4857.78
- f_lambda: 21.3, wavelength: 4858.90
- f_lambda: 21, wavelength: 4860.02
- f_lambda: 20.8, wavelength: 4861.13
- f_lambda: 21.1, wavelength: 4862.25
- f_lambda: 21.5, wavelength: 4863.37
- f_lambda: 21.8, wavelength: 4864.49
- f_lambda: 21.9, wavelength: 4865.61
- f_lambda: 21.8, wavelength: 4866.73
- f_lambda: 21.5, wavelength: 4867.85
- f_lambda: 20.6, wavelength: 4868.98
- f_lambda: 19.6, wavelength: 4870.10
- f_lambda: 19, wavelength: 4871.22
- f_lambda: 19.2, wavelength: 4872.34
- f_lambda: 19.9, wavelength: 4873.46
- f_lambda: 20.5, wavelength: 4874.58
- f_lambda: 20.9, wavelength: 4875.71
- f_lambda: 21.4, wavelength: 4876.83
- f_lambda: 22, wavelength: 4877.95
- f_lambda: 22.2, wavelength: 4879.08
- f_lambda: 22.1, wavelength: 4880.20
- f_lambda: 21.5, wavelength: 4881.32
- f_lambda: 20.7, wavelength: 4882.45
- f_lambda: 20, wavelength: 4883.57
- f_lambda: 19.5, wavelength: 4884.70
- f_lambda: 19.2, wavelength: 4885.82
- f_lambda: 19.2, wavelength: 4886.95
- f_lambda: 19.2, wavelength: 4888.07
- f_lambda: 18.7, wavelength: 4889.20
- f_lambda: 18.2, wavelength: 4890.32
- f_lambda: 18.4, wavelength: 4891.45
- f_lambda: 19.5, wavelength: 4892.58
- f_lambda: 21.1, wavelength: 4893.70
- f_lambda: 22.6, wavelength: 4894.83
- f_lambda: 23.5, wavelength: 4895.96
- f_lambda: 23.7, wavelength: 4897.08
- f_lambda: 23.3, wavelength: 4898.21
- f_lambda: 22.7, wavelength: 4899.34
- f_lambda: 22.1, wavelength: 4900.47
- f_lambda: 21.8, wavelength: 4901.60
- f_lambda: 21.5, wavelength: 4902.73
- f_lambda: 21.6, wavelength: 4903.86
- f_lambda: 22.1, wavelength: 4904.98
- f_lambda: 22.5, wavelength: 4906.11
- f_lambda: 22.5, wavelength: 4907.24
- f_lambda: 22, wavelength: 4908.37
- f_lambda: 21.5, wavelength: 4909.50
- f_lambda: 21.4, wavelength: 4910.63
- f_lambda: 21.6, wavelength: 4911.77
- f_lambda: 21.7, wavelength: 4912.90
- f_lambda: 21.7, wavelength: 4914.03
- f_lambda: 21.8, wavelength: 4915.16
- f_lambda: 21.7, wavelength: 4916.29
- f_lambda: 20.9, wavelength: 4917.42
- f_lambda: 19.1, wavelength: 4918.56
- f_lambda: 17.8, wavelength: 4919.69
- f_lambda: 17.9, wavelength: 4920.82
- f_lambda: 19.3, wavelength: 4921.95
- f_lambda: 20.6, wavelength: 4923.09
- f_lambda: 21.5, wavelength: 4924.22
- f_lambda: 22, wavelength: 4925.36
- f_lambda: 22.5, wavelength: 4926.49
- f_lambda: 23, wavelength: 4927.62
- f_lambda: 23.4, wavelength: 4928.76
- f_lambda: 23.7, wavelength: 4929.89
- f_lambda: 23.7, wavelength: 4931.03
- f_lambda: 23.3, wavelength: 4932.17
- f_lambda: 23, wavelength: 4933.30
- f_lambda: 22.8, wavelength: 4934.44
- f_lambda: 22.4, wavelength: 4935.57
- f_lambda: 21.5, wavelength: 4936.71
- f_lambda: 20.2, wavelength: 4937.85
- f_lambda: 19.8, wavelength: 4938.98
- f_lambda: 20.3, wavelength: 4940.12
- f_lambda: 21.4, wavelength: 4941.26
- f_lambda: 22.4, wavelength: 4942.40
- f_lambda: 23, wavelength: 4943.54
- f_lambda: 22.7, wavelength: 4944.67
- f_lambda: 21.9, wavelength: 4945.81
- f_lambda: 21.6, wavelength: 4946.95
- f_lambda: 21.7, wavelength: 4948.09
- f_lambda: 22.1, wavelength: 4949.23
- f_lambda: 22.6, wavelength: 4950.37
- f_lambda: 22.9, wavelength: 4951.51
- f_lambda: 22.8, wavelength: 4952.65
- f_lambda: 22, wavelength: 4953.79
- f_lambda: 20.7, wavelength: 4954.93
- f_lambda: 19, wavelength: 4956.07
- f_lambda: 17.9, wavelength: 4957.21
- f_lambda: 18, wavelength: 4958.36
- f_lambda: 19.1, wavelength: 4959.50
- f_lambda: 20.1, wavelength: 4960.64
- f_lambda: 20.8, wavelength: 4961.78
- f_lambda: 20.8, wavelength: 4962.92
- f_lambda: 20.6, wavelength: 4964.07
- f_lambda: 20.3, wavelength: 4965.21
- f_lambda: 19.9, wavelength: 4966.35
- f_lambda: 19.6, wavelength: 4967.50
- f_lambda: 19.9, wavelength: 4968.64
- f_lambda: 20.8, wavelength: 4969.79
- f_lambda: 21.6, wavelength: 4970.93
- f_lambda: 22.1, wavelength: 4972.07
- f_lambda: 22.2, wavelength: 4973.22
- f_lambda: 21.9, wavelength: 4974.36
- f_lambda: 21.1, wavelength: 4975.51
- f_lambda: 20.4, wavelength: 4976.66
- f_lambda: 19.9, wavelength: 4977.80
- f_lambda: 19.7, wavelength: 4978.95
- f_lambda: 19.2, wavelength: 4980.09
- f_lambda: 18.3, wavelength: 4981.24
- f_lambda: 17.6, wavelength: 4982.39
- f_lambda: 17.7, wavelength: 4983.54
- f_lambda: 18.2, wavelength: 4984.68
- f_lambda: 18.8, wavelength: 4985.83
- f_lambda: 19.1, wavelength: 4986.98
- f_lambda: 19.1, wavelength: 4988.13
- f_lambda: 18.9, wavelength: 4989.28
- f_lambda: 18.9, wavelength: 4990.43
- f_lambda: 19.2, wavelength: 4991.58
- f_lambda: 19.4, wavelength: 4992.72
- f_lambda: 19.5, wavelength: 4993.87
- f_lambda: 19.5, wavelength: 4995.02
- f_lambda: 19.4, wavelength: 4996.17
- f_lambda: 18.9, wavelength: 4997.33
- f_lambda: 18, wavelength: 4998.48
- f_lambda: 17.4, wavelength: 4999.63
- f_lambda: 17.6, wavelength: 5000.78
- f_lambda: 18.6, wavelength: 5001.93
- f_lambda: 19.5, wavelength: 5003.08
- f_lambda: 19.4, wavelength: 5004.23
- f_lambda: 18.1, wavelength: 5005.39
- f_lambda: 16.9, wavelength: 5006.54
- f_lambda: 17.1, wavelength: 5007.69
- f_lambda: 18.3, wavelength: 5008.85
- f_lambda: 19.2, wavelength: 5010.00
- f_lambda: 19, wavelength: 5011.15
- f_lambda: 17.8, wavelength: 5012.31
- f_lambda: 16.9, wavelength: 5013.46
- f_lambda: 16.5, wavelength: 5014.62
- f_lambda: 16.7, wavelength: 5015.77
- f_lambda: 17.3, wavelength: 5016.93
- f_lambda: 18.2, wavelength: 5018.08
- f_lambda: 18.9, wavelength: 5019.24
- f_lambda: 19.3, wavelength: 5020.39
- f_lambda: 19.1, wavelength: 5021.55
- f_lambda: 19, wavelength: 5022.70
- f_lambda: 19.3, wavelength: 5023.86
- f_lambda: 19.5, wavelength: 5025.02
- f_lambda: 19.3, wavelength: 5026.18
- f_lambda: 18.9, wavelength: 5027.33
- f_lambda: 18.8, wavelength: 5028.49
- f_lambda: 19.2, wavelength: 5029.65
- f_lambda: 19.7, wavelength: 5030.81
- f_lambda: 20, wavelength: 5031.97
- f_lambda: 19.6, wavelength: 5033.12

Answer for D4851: -1.8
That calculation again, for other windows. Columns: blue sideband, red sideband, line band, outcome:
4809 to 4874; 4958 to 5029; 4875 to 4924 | -2.6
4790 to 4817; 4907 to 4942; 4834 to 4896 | 1.5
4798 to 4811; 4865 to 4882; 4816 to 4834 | 2.0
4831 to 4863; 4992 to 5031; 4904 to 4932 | -2.4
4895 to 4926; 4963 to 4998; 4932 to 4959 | -1.1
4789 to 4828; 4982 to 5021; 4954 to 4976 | -1.9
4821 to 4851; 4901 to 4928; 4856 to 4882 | -0.8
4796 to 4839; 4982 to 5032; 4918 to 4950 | -4.0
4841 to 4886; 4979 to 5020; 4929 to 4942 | -1.6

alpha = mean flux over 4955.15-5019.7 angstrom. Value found 19.1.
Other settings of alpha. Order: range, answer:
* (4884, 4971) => 21.2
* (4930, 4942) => 21.9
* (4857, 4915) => 21.1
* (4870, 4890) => 20.3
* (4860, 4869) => 21.4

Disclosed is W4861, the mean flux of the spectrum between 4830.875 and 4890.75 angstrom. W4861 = 20.6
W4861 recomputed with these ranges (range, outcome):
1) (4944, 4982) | 20.7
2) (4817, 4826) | 19.3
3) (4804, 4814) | 21.5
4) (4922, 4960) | 21.6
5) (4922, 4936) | 22.5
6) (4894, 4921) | 21.7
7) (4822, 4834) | 18.7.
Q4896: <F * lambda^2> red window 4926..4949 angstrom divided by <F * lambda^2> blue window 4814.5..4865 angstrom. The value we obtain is 1.1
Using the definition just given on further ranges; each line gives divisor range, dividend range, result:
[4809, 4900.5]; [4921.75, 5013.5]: 1.03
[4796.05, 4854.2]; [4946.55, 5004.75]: 1.03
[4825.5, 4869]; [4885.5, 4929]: 1.05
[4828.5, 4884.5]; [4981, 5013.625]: 0.95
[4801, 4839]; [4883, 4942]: 1.09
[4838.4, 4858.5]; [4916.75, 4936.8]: 1.05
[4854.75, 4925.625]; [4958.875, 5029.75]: 0.95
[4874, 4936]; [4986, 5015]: 0.90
